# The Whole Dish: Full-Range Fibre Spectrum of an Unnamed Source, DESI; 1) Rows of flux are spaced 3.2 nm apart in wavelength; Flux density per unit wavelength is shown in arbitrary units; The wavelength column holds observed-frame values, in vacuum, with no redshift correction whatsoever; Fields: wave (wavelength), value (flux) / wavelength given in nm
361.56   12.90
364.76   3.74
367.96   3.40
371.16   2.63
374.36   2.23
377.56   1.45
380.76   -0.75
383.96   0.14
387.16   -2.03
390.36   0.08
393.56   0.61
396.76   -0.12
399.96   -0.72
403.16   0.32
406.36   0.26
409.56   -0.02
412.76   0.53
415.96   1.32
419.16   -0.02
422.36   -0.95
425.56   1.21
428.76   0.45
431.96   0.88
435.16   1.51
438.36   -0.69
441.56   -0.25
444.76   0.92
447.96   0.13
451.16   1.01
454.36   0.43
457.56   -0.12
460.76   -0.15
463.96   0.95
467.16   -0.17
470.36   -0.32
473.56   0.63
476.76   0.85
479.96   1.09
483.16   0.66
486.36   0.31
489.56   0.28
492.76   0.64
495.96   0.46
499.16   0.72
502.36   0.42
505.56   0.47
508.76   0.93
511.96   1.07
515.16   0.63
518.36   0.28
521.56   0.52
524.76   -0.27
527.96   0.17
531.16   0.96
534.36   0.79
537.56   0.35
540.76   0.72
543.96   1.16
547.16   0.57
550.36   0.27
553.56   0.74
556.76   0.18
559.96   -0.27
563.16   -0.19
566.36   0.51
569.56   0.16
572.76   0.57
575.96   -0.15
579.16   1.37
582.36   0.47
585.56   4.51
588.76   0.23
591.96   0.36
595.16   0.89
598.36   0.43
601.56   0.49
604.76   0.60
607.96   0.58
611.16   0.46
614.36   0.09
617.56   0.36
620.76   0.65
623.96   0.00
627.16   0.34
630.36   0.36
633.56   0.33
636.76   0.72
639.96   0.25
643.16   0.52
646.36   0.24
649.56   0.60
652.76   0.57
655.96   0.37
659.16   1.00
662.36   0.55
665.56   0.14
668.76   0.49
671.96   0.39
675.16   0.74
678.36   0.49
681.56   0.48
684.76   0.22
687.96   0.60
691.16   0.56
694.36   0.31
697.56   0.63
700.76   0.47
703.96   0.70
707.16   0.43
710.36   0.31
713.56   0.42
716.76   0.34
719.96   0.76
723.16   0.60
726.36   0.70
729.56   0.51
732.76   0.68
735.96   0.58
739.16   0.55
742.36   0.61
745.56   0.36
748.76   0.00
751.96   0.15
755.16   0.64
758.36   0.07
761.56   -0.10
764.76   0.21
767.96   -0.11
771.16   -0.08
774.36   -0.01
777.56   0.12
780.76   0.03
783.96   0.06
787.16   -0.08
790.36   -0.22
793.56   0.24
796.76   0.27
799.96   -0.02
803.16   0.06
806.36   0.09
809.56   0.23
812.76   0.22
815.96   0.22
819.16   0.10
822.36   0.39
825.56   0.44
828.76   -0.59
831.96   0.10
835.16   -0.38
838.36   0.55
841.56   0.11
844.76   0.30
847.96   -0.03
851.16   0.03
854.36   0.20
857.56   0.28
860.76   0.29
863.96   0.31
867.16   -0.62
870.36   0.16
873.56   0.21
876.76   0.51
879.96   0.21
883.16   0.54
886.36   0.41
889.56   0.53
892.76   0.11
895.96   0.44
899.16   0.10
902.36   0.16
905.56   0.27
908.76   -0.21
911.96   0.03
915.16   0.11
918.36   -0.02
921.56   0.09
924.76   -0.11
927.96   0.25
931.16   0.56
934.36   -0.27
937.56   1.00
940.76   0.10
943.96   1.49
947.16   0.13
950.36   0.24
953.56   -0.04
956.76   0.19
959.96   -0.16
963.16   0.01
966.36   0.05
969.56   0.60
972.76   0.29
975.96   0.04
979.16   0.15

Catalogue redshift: 0.72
